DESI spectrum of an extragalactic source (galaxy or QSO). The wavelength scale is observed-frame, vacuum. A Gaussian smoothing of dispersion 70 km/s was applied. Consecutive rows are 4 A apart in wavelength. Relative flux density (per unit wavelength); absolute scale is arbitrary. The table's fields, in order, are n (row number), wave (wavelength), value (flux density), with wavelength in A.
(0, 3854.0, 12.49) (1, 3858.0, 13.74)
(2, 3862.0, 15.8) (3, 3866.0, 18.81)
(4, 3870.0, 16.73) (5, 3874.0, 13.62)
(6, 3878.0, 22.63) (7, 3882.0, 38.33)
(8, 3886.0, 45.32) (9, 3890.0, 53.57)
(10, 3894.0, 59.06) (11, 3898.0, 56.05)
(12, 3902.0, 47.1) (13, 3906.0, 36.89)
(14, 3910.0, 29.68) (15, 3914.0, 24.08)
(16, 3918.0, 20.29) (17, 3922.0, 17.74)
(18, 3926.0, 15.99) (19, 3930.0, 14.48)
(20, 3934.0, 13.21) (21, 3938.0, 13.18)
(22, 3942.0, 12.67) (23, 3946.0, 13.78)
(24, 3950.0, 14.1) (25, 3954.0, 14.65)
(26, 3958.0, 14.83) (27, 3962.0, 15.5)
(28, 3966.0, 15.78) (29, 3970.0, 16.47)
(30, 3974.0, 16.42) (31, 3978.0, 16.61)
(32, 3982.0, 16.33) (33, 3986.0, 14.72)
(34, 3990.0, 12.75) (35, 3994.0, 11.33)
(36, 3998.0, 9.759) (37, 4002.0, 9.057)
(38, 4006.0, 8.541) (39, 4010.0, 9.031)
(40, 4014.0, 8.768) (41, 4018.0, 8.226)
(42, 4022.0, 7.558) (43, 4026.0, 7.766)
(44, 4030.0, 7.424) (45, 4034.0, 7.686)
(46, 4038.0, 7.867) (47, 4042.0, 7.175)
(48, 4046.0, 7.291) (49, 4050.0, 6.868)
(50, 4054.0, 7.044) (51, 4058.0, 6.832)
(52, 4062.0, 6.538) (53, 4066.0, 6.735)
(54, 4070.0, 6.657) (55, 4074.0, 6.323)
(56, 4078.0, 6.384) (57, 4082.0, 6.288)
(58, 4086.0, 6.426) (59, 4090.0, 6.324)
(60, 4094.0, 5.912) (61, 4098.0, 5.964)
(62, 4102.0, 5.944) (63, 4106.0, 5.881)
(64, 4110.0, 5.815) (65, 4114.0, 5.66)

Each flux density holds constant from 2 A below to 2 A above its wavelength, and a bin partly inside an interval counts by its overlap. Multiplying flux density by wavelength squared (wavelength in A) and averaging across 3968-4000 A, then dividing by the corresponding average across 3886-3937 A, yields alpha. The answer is 0.46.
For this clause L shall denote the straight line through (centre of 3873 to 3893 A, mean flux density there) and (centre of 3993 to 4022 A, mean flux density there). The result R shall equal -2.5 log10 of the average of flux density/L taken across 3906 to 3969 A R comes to 0.39 mag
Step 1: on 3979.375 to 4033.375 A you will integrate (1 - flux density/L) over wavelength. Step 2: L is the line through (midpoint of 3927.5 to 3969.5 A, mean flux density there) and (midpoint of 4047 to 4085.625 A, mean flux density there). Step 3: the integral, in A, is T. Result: 3.0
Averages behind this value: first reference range 14.3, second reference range 6.64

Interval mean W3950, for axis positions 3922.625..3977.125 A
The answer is 14.8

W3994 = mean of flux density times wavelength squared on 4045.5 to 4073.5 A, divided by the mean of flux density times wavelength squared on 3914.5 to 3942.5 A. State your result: 0.45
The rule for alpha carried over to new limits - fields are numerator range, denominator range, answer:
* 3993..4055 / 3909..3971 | 0.52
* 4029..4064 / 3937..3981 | 0.50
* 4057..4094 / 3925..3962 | 0.49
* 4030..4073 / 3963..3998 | 0.50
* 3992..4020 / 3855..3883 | 0.52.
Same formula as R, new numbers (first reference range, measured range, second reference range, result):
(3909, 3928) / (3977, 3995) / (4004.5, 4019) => -0.18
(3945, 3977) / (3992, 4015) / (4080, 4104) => 0.29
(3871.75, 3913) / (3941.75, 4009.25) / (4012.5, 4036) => 0.37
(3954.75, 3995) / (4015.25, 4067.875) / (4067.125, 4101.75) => 0.30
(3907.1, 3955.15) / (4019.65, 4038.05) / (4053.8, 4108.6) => 0.31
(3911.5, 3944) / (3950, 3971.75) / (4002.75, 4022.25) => -0.14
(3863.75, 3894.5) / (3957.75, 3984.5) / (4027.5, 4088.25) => 0.19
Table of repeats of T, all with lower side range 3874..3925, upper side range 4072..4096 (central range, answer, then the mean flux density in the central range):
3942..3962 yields 9.6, 14.3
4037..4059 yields 8.9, 7.16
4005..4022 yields 8.8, 8.52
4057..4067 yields 3.2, 6.69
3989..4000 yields 5.1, 11.1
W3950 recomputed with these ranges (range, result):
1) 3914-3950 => 15.6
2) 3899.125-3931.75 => 26.7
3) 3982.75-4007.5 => 11.3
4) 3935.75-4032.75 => 12.3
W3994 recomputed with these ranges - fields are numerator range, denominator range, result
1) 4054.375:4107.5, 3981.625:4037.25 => 0.68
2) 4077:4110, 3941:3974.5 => 0.44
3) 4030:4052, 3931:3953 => 0.57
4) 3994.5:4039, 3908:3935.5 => 0.46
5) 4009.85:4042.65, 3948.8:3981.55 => 0.52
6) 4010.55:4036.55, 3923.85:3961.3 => 0.59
